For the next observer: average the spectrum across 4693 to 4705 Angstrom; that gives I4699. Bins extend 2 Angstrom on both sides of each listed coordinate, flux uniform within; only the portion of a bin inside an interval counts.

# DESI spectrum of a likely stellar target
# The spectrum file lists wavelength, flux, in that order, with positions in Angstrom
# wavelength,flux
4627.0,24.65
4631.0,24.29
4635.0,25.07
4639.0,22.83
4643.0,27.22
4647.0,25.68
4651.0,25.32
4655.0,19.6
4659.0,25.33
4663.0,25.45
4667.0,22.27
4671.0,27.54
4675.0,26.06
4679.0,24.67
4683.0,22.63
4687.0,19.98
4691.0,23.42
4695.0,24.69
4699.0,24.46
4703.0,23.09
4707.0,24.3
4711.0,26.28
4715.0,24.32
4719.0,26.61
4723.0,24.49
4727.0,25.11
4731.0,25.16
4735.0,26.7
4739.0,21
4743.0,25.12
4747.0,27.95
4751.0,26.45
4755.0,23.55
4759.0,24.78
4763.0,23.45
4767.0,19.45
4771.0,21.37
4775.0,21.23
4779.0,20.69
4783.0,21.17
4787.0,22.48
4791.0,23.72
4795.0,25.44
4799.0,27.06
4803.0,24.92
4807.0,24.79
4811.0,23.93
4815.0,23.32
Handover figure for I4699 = 24.1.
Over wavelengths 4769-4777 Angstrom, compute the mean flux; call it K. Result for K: 21.3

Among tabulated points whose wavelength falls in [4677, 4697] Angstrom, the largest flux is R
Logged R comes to 24.69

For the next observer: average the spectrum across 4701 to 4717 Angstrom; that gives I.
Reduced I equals 24.5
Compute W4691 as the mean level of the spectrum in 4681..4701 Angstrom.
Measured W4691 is 23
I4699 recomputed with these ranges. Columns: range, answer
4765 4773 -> 20.4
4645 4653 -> 25.5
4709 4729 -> 25.4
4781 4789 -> 21.8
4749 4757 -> 25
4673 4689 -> 23.3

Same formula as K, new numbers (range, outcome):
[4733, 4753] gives 25.4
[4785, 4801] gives 24.7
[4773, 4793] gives 21.9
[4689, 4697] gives 24.1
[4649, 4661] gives 23.4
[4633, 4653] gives 25.2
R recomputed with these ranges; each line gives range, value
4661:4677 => 27.54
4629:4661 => 27.22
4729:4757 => 27.95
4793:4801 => 27.06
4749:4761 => 26.45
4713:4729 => 26.61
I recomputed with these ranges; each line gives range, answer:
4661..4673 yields 25.1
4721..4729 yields 24.8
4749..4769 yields 23.5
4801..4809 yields 24.9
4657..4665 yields 25.4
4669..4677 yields 26.8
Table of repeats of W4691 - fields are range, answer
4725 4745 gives 24.6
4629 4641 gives 24.1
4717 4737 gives 25.6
